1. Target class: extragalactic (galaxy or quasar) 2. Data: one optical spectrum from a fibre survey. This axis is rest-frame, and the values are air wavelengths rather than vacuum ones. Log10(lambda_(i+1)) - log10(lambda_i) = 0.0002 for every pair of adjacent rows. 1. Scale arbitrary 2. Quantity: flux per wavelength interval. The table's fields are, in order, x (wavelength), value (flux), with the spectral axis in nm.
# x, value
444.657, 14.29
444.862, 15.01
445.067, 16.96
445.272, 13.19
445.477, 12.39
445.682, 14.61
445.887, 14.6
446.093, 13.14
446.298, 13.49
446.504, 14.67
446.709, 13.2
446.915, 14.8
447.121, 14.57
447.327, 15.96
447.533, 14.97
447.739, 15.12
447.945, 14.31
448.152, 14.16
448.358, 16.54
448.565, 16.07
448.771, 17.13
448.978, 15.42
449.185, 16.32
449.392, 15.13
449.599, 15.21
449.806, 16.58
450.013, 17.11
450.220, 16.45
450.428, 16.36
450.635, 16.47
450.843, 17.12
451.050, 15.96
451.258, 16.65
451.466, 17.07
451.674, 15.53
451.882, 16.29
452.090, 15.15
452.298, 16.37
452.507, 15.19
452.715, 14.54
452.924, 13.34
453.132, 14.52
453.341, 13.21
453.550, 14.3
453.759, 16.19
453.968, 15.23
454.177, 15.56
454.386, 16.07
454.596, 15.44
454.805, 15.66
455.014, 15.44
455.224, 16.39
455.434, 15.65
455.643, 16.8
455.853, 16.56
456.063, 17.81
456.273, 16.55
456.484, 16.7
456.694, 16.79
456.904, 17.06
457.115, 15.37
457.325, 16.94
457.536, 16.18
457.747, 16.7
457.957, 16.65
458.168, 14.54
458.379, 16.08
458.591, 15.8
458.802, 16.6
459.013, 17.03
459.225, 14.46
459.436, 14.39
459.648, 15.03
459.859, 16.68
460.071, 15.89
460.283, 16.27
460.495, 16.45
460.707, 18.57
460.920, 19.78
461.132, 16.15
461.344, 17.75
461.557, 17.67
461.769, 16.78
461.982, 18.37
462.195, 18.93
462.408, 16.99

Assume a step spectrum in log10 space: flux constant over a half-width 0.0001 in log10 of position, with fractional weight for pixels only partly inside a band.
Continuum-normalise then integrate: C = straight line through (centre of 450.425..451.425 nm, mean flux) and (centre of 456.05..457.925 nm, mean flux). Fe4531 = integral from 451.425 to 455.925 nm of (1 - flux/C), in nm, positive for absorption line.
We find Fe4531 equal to 0.311 nm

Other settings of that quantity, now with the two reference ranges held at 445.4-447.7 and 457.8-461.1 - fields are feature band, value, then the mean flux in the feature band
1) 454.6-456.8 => -0.096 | 16.4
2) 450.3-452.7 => -0.175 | 16.1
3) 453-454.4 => 0.044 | 14.9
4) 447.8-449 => -0.086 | 15.6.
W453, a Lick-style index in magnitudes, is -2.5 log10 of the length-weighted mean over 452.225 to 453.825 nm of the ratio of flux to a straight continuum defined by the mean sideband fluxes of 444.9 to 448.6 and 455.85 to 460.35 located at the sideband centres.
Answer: 0.06 mag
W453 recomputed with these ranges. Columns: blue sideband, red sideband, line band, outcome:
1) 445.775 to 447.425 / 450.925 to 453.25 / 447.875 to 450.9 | -0.08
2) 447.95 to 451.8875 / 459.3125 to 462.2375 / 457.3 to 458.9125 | 0.04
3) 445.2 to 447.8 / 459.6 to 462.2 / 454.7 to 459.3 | 0.01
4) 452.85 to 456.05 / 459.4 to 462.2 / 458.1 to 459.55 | 0.07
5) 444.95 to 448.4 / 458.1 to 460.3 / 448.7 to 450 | -0.09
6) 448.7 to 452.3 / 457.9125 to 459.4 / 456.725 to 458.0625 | -0.04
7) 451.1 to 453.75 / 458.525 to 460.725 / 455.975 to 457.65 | -0.06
